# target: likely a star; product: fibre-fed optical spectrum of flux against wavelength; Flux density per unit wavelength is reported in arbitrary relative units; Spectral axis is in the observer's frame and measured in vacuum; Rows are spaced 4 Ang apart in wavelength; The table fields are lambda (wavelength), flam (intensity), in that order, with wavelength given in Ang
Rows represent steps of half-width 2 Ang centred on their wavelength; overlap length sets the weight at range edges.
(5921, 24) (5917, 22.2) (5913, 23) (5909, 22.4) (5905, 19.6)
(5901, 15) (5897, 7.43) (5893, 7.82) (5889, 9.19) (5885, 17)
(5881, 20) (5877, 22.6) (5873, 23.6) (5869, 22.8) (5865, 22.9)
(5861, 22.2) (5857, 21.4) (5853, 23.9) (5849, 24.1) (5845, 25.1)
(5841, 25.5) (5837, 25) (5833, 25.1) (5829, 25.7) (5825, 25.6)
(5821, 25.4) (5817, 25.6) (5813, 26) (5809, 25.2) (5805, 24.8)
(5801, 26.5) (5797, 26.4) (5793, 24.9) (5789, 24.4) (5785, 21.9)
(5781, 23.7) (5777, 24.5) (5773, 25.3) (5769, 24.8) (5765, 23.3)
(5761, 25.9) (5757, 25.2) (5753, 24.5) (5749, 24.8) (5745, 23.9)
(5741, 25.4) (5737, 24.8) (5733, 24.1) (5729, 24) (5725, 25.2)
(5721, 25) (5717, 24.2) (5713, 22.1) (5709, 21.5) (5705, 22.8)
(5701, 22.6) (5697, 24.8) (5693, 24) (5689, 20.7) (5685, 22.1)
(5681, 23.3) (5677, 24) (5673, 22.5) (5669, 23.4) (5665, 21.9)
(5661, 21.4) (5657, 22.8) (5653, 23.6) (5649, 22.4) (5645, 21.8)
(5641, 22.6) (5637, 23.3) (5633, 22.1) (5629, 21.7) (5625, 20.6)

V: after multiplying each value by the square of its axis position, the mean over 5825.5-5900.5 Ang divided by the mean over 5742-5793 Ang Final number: 0.87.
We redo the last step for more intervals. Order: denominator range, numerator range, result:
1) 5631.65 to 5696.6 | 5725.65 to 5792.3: 1.11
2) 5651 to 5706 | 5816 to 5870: 1.13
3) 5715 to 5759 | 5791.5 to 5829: 1.07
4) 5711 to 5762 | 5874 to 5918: 0.73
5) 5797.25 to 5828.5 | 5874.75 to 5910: 0.62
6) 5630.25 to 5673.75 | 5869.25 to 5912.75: 0.82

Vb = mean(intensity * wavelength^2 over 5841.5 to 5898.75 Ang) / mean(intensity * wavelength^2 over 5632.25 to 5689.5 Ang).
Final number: 0.9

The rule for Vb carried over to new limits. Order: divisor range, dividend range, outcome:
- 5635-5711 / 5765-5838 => 1.15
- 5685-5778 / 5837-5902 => 0.86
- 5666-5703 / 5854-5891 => 0.94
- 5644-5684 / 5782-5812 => 1.15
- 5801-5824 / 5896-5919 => 0.76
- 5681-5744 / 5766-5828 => 1.09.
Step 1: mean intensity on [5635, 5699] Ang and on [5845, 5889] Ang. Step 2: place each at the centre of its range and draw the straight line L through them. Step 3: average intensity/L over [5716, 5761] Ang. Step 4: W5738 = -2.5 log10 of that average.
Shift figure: -0.108 mag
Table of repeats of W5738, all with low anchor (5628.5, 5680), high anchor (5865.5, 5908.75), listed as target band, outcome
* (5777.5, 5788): -0.19 mag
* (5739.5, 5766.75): -0.22 mag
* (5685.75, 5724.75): -0.09 mag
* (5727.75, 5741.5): -0.19 mag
